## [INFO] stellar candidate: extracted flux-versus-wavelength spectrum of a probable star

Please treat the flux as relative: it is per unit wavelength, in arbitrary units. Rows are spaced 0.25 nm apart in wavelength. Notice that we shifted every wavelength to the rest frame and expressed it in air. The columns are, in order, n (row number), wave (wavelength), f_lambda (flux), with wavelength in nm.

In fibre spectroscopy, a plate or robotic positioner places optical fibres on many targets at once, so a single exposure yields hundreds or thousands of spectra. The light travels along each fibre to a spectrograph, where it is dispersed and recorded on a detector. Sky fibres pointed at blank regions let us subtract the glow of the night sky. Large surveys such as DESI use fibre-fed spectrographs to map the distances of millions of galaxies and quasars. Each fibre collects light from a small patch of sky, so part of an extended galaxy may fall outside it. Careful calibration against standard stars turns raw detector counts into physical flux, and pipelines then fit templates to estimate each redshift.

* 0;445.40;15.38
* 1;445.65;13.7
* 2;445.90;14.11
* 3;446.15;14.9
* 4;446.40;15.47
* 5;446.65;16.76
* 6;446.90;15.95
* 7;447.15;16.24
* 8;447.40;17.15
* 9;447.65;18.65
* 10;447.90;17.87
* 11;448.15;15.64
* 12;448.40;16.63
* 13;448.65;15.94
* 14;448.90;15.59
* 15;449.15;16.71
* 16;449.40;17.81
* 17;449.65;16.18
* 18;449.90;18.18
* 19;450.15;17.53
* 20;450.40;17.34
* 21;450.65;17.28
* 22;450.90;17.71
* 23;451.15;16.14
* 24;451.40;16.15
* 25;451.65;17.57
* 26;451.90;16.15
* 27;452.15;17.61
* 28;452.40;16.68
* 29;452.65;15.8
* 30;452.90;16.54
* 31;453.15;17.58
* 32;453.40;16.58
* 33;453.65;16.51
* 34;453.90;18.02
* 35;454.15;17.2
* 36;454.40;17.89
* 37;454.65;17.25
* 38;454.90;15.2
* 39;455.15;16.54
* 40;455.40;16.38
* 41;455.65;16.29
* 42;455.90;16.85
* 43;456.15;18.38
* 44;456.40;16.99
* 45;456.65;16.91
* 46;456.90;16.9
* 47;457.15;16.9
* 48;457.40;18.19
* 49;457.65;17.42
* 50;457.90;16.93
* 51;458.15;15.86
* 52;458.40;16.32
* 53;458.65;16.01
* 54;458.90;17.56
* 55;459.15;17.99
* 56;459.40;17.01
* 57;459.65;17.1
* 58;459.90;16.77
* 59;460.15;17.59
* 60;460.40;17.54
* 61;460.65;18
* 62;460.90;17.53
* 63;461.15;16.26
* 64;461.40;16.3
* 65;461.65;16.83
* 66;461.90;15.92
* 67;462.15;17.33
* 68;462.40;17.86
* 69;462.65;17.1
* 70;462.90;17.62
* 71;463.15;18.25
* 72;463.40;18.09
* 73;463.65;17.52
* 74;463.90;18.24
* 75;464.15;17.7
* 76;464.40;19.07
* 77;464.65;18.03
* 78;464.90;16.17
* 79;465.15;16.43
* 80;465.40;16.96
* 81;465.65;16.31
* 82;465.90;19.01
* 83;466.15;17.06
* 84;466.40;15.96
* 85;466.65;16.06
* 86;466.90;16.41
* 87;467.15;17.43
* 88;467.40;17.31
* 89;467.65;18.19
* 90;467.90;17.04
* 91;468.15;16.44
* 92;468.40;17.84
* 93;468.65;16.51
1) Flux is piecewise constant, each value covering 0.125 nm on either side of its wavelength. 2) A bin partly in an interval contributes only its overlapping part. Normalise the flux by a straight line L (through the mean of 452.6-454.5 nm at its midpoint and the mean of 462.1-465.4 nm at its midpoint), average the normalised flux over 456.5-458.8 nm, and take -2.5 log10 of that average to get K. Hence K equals 0.028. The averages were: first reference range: 17.1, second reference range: 17.6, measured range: 16.8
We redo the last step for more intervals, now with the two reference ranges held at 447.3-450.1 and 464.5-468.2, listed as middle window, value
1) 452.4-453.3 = 0.02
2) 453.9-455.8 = 0.01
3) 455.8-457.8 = -0.02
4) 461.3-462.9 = 0.00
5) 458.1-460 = 0.01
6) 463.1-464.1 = -0.06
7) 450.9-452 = 0.02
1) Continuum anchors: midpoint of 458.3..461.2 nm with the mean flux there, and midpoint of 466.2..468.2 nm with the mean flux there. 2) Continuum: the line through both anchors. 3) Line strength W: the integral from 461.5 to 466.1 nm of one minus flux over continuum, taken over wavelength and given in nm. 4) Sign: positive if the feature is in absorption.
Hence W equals -0.12 nm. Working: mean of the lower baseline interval 17.2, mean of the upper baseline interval 16.9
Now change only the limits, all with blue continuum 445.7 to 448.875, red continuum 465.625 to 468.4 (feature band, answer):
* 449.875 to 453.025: -0.11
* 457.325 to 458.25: -0.02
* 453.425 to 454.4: -0.05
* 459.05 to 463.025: -0.08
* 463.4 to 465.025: -0.08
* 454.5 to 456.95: -0.03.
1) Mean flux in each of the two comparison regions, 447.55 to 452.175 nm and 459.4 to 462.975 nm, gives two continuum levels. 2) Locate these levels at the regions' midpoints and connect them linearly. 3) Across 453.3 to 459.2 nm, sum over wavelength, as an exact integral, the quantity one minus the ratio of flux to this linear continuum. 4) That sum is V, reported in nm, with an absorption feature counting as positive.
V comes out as 0.03 nm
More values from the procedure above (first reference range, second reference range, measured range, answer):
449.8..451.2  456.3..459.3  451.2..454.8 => 0.07 nm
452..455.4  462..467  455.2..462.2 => 0.04 nm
